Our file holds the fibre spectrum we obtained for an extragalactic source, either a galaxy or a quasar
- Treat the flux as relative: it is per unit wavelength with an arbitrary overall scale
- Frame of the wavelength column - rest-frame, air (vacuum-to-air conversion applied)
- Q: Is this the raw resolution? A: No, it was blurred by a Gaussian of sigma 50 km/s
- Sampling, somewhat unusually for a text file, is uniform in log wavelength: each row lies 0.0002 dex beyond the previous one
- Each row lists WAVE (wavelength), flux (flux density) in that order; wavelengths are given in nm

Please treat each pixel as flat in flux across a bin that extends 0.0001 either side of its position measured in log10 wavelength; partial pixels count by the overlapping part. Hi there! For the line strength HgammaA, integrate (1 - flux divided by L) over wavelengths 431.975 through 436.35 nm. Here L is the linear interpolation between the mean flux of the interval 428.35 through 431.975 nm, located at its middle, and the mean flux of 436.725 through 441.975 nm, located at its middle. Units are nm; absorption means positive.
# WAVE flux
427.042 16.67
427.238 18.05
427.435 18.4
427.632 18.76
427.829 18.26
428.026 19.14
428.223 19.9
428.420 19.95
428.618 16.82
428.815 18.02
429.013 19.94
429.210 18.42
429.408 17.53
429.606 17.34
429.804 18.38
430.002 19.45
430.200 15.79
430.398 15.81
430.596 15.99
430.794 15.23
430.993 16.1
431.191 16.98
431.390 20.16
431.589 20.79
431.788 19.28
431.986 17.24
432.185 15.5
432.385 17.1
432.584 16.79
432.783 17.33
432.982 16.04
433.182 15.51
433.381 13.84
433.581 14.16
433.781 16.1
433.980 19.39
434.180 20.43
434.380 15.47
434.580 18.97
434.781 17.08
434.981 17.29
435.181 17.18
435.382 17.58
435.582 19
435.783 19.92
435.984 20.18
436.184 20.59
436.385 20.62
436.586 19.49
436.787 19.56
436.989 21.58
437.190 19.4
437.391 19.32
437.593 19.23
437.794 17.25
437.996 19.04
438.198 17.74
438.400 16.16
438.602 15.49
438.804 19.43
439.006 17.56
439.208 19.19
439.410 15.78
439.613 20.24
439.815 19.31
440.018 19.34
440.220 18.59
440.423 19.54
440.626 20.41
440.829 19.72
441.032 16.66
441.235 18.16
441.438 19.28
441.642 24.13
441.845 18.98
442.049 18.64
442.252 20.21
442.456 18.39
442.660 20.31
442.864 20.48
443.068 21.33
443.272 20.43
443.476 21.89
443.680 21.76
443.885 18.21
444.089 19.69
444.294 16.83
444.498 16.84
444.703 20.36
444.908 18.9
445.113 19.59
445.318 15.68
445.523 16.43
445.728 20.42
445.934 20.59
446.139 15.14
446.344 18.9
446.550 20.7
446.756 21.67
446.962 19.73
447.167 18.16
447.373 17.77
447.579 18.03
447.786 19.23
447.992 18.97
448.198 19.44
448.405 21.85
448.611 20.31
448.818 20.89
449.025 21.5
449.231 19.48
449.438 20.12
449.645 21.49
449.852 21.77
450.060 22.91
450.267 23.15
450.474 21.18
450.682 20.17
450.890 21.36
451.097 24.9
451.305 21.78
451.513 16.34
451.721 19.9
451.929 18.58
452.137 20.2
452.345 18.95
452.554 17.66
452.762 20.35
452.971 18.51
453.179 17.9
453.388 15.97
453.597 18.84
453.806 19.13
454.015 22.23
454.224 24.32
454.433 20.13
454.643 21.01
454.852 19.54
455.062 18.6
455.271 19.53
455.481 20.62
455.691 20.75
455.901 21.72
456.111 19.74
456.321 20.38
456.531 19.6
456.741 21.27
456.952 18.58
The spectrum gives 0.21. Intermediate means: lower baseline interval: 17.9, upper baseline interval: 18.9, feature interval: 17.4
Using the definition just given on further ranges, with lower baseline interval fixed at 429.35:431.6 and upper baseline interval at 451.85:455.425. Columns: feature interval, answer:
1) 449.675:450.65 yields -0.145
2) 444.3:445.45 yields 0.036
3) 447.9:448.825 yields -0.060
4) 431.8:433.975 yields 0.163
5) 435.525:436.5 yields -0.123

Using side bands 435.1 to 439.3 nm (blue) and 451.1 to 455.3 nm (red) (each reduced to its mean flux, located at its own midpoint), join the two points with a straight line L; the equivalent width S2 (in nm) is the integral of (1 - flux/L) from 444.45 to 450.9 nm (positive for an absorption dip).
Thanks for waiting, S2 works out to -0.15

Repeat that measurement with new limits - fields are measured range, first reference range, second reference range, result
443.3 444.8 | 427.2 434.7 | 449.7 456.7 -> -0.02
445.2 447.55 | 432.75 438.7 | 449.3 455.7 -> 0.10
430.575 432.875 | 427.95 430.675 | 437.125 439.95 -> 0.08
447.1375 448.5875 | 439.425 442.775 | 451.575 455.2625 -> 0.02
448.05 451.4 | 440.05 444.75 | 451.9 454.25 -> -0.35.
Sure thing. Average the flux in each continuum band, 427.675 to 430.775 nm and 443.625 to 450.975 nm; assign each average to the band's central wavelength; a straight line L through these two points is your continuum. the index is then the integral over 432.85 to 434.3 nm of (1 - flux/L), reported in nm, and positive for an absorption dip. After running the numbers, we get 0.150 nm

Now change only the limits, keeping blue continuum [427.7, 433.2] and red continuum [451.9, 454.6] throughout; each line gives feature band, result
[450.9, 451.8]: -0.07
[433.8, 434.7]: -0.02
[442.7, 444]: -0.13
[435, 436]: -0.02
